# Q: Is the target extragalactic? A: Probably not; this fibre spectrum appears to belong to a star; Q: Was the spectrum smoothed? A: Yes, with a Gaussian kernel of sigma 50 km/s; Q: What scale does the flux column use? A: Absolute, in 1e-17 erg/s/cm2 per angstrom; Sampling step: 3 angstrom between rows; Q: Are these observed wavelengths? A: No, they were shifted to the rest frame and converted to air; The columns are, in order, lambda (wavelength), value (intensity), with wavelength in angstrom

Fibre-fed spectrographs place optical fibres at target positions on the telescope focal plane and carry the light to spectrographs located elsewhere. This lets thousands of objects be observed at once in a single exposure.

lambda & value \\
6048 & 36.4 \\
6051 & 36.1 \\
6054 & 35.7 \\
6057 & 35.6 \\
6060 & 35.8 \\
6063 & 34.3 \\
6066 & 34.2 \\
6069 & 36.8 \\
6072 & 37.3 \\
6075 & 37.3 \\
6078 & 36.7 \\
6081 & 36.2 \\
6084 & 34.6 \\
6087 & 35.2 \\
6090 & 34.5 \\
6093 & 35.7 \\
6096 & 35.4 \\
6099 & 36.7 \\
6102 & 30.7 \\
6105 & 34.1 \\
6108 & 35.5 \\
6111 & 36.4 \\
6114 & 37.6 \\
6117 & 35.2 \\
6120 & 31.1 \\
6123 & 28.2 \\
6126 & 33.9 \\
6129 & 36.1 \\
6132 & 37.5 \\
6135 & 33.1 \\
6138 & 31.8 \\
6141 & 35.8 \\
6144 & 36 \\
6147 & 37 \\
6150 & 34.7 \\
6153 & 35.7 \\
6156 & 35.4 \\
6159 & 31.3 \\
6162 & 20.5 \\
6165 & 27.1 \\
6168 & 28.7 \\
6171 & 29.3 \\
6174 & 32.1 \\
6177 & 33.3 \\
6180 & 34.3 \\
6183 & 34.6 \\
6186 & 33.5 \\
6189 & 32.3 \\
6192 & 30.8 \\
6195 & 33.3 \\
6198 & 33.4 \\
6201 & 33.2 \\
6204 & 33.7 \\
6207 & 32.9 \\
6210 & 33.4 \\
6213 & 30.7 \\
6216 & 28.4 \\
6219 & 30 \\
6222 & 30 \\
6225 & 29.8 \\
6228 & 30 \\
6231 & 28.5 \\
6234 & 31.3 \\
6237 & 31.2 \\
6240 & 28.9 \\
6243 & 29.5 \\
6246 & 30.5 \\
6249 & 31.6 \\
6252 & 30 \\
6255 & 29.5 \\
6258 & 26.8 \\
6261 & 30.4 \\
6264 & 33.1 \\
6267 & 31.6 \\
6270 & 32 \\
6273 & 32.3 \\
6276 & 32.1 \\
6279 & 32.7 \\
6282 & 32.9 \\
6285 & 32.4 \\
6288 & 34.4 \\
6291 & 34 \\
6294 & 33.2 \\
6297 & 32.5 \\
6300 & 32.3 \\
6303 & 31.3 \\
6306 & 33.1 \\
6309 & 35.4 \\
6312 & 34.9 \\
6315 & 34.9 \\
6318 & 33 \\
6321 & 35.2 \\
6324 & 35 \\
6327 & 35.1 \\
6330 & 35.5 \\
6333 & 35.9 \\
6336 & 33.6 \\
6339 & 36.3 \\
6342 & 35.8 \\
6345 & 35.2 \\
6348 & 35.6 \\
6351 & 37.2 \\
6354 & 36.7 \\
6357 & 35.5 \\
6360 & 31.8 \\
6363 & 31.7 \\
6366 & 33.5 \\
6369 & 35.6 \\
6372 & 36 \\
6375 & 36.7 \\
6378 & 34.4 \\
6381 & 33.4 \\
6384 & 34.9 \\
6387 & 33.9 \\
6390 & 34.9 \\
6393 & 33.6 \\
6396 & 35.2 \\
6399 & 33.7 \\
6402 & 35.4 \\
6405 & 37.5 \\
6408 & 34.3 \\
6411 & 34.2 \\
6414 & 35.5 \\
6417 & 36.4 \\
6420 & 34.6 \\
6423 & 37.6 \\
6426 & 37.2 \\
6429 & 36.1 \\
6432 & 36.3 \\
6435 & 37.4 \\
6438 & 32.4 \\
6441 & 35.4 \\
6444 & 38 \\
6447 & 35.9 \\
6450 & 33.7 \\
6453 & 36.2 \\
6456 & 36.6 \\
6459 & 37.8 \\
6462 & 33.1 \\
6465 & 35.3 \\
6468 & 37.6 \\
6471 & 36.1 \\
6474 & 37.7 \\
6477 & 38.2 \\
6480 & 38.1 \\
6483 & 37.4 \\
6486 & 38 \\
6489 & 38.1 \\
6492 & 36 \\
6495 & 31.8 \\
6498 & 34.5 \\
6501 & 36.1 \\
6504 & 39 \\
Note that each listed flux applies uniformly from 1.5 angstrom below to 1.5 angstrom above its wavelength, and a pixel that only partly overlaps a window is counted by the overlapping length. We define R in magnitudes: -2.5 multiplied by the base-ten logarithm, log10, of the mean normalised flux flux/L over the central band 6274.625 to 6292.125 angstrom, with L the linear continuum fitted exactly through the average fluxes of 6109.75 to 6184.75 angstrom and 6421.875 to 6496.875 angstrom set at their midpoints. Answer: 0.05 mag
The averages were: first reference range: 33.1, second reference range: 36.3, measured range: 33.1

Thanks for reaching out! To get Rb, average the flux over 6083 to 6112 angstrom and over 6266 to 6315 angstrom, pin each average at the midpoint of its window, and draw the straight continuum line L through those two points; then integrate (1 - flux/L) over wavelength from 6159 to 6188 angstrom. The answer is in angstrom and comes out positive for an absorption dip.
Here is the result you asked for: 3.1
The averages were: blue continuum 34.9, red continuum 33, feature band 30.5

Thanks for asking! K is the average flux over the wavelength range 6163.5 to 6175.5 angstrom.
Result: 29.3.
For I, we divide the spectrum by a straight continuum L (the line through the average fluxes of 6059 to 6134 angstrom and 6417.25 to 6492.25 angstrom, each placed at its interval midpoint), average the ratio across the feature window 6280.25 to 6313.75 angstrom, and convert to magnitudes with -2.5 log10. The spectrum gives 0.079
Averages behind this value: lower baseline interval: 35.1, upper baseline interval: 36.4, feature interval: 33.3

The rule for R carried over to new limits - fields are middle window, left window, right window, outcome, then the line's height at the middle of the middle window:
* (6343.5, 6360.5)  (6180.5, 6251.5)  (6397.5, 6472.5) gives -0.045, 34.1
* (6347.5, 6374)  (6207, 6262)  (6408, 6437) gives -0.025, 34.1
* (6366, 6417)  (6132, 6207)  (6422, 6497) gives 0.015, 35.4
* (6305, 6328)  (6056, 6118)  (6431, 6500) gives 0.040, 35.9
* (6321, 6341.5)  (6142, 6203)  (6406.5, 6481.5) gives -0.023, 34.5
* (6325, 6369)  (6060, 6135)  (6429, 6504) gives 0.026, 35.8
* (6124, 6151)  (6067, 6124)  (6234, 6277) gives -0.034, 33.9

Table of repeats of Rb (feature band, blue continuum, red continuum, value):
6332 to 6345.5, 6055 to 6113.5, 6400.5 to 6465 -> 0.13 angstrom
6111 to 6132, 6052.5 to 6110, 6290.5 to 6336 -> 0.61 angstrom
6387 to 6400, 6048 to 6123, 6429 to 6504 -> 0.61 angstrom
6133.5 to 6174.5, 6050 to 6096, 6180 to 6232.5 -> 1.59 angstrom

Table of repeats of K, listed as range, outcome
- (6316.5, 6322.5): 34.1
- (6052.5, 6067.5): 35.1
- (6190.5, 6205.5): 32.9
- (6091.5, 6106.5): 34.5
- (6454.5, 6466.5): 35.7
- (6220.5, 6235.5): 29.9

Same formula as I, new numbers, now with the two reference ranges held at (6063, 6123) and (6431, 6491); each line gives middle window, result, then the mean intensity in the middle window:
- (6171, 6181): 0.091 mag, 32.6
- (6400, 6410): 0.021 mag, 35.6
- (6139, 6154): -0.012 mag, 35.7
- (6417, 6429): -0.003 mag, 36.4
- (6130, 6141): 0.026 mag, 34.4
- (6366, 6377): 0.014 mag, 35.7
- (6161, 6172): 0.313 mag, 26.5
